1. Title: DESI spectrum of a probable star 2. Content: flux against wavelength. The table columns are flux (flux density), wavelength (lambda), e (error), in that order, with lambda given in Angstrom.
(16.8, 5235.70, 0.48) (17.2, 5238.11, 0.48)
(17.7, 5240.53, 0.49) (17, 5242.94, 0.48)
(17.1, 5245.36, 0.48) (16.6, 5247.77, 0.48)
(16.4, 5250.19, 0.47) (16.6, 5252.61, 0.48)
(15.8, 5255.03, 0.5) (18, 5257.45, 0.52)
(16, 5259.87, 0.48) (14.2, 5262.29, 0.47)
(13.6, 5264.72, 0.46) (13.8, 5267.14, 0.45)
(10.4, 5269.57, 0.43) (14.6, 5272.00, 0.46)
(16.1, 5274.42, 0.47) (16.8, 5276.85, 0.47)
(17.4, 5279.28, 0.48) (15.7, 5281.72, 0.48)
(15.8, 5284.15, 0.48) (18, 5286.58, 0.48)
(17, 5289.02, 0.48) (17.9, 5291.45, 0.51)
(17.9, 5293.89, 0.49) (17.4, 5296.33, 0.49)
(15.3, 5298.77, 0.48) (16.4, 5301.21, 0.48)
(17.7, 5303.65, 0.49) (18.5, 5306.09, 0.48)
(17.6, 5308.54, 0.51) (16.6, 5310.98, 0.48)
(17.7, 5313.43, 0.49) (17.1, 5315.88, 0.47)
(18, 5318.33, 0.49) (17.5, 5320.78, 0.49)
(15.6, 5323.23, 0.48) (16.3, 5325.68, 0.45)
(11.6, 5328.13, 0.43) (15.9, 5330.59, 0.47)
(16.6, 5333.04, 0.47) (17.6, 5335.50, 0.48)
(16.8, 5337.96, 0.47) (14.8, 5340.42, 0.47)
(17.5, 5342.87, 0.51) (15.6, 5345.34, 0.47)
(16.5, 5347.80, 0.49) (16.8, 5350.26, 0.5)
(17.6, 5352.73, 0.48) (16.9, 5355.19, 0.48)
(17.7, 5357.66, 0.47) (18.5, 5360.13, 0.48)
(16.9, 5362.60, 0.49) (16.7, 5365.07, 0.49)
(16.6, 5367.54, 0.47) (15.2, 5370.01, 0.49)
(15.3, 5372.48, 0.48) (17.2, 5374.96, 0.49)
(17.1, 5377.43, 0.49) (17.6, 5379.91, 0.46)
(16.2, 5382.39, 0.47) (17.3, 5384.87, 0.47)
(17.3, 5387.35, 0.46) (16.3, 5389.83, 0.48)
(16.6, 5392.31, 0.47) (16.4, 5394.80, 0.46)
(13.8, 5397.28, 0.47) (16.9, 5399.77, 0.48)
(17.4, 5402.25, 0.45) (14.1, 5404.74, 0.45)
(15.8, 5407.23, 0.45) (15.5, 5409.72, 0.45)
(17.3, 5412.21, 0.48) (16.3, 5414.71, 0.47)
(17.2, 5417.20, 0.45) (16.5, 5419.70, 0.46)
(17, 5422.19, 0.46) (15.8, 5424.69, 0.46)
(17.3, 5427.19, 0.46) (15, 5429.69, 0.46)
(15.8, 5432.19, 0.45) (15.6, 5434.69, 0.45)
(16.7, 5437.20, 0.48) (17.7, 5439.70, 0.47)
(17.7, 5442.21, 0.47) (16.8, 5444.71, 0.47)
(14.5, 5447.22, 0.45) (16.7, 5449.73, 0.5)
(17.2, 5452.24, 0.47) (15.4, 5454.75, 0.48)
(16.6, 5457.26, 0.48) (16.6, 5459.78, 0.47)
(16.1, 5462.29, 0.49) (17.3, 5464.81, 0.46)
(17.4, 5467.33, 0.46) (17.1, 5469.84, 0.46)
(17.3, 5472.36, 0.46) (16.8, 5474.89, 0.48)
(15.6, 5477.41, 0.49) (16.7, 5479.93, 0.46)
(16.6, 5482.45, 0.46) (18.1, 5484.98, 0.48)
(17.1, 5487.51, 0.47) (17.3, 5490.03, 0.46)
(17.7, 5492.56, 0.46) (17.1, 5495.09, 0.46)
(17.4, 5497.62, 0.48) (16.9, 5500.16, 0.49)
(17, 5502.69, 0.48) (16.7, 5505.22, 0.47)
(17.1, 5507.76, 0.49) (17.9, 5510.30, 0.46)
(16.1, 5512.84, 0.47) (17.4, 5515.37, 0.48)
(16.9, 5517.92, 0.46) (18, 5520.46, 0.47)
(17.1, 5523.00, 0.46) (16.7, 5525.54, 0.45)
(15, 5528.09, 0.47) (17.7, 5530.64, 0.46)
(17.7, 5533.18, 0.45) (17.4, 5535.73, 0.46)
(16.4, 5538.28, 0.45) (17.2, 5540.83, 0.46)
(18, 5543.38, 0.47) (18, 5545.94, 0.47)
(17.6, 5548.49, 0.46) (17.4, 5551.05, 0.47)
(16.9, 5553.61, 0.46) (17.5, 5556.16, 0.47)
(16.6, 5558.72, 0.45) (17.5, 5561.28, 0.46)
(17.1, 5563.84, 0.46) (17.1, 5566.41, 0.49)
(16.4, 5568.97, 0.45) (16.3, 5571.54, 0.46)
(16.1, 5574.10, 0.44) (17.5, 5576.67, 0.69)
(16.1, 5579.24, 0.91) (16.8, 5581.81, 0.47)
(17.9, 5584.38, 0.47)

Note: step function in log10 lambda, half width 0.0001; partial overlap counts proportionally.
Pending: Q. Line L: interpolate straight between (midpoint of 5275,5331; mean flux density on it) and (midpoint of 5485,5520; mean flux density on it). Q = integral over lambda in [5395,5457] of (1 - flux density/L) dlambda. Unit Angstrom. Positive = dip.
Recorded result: 2.8 Angstrom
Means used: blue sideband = 16.8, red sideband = 17.2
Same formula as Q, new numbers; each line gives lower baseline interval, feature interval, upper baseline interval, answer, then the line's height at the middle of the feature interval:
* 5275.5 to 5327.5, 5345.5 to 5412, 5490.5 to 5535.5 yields 1.90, 17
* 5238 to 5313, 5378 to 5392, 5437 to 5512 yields -0.22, 16.7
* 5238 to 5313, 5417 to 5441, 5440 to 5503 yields 0.45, 16.7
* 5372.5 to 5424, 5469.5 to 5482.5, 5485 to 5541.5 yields 0.18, 16.9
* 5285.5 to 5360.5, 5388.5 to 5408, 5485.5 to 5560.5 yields 1.21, 17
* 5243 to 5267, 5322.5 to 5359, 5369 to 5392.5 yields 0.34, 16.4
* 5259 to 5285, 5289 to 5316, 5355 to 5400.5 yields -3.26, 15.4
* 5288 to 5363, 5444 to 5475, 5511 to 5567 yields 0.81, 17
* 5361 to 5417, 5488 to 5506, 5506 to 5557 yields -0.18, 17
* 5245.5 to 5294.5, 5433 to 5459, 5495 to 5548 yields 0.46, 16.8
